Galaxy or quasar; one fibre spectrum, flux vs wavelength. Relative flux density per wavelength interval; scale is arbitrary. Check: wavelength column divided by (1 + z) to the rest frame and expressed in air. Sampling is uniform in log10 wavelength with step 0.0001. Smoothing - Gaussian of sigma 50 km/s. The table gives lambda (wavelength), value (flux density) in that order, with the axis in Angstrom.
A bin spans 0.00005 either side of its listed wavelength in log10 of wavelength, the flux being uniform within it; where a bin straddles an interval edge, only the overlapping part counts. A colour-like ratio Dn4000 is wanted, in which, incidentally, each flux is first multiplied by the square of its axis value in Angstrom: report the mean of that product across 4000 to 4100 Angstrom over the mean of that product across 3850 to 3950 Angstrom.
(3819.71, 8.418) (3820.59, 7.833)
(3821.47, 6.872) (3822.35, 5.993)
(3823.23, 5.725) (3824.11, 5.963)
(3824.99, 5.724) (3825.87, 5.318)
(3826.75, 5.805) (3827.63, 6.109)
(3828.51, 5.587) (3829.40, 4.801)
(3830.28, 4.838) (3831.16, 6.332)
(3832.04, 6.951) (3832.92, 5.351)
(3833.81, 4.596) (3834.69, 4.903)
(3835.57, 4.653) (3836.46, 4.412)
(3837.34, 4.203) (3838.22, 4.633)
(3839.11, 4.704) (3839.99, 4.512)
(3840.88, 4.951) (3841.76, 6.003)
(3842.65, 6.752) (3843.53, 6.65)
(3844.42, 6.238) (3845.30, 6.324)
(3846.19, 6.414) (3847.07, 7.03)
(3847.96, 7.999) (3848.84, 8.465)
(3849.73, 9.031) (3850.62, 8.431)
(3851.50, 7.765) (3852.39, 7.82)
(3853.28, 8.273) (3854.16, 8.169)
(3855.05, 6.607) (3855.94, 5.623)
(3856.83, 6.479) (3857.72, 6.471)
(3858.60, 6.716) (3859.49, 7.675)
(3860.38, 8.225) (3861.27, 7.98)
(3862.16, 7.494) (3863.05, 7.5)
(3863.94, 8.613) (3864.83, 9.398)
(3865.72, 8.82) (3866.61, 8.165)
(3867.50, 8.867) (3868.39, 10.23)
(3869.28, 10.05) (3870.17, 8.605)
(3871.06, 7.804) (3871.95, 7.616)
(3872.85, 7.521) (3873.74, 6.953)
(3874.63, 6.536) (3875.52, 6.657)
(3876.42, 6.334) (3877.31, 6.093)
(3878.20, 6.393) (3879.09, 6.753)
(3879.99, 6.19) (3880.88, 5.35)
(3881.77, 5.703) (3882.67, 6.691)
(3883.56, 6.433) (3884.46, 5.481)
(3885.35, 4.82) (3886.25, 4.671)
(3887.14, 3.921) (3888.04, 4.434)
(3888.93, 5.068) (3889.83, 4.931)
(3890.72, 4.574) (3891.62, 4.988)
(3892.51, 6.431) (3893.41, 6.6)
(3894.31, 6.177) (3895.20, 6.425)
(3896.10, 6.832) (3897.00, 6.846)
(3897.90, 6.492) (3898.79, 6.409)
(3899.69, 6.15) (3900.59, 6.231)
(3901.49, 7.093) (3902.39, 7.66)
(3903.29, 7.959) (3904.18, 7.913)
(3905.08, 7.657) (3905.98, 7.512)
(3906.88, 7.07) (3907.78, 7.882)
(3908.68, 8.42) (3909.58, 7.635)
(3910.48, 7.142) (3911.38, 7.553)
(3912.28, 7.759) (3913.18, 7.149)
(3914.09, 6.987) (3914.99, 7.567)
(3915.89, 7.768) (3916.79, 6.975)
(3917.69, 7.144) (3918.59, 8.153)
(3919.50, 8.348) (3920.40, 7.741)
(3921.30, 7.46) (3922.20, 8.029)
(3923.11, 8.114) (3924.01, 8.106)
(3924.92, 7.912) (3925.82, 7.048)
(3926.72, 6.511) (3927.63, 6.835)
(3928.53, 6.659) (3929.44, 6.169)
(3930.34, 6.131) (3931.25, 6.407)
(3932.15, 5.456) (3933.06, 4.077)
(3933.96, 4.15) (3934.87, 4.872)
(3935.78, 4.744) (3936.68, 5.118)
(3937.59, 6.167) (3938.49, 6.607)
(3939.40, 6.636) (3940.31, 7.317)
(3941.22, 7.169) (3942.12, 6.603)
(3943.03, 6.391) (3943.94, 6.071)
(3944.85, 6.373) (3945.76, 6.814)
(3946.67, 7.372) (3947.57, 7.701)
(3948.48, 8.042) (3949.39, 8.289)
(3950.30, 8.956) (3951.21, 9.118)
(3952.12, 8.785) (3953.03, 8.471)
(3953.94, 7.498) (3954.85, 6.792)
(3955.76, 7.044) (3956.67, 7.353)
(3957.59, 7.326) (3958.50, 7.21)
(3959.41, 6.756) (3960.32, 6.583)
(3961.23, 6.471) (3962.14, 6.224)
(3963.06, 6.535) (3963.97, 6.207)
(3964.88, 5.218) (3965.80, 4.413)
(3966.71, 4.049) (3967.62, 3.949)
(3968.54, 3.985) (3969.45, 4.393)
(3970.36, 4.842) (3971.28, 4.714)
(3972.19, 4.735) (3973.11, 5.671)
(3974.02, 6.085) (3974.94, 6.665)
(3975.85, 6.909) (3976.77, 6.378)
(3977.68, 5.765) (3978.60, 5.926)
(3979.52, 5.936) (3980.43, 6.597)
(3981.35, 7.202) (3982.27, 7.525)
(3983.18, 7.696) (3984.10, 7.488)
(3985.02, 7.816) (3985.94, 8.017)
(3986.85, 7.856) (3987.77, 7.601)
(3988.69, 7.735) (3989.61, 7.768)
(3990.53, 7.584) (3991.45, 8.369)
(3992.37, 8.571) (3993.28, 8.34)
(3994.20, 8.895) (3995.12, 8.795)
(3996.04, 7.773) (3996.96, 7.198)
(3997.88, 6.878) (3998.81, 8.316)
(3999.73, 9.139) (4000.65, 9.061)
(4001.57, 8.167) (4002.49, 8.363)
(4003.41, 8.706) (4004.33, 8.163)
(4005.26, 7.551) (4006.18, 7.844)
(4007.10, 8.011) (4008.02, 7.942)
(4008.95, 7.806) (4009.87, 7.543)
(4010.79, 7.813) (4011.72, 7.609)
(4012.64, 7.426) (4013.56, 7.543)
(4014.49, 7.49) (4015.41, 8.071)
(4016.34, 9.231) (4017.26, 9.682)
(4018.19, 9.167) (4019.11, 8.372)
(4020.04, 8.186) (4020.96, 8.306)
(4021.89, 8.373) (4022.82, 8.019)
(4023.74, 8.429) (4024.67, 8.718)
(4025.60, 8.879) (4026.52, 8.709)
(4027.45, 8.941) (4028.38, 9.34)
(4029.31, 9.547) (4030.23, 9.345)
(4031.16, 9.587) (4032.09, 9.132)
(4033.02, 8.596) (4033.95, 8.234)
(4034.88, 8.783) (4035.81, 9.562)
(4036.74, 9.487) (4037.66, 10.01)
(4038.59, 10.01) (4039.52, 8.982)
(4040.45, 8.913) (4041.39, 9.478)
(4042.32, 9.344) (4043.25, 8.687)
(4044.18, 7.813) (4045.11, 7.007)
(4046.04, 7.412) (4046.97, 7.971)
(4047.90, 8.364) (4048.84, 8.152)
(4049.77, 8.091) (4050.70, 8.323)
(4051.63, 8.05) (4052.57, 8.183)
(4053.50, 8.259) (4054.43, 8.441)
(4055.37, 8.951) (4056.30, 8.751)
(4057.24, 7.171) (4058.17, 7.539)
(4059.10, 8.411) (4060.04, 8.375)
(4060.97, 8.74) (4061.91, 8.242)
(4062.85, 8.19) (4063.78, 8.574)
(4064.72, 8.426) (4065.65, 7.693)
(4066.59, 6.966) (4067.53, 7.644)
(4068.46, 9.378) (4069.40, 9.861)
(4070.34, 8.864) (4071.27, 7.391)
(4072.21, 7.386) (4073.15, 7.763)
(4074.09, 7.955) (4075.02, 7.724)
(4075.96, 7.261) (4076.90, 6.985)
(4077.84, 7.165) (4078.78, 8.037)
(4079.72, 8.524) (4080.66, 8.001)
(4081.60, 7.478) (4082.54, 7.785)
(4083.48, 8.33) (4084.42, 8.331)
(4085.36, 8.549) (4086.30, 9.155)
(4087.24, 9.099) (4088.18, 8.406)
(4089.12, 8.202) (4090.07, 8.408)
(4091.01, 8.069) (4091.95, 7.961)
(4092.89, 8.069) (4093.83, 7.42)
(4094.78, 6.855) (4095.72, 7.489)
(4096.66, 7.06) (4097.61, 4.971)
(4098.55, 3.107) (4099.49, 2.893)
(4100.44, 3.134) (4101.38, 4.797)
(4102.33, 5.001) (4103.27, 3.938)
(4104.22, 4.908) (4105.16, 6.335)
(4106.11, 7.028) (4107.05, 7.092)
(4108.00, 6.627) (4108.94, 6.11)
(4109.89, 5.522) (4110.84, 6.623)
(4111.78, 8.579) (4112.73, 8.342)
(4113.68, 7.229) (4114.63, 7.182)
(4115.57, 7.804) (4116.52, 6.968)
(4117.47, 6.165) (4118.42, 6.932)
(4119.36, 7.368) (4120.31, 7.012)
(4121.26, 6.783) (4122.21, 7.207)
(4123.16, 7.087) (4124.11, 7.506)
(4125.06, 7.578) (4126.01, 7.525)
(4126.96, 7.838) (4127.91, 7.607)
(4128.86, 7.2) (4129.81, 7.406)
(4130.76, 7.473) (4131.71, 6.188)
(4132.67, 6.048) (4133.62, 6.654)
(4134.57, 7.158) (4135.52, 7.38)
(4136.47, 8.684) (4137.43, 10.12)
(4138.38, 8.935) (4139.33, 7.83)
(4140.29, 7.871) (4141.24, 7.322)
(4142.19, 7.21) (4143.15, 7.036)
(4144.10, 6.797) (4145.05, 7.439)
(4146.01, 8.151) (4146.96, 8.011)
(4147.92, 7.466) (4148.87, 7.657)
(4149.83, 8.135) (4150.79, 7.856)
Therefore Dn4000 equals 1.3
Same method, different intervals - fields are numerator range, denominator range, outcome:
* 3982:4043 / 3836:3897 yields 1.35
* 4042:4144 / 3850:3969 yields 1.19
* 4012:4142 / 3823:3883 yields 1.29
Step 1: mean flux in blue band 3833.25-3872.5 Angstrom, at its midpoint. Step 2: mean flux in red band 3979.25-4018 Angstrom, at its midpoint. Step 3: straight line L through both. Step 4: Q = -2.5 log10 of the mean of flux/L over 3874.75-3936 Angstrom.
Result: 0.13 mag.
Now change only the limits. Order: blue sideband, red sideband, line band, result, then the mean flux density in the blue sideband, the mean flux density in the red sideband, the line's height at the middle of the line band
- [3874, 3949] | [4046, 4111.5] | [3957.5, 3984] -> 0.164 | 6.59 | 7.46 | 6.9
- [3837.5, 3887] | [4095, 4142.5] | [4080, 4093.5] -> -0.211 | 7.01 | 6.78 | 6.81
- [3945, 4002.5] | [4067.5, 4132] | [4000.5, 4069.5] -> -0.187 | 7.03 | 7.18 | 7.11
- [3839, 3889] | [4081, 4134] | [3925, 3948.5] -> 0.113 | 6.98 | 6.94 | 6.97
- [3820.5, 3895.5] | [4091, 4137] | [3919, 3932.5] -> -0.094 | 6.5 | 6.68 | 6.55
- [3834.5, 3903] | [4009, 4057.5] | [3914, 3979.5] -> 0.151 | 6.67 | 8.55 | 7.56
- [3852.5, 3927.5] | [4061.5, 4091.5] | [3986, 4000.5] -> -0.059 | 7.07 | 8.12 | 7.65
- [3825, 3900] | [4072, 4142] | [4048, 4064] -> -0.174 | 6.52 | 7.17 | 7.03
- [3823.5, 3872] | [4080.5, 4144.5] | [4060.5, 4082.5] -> -0.138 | 6.81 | 7.1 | 7.05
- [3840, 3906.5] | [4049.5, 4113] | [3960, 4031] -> -0.030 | 6.9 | 7.45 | 7.22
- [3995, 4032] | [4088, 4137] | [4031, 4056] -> -0.101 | 8.35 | 6.78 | 7.88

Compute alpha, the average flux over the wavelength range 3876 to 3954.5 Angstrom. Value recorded 6.72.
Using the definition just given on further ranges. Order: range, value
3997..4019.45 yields 8.14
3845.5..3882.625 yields 7.51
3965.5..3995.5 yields 6.63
